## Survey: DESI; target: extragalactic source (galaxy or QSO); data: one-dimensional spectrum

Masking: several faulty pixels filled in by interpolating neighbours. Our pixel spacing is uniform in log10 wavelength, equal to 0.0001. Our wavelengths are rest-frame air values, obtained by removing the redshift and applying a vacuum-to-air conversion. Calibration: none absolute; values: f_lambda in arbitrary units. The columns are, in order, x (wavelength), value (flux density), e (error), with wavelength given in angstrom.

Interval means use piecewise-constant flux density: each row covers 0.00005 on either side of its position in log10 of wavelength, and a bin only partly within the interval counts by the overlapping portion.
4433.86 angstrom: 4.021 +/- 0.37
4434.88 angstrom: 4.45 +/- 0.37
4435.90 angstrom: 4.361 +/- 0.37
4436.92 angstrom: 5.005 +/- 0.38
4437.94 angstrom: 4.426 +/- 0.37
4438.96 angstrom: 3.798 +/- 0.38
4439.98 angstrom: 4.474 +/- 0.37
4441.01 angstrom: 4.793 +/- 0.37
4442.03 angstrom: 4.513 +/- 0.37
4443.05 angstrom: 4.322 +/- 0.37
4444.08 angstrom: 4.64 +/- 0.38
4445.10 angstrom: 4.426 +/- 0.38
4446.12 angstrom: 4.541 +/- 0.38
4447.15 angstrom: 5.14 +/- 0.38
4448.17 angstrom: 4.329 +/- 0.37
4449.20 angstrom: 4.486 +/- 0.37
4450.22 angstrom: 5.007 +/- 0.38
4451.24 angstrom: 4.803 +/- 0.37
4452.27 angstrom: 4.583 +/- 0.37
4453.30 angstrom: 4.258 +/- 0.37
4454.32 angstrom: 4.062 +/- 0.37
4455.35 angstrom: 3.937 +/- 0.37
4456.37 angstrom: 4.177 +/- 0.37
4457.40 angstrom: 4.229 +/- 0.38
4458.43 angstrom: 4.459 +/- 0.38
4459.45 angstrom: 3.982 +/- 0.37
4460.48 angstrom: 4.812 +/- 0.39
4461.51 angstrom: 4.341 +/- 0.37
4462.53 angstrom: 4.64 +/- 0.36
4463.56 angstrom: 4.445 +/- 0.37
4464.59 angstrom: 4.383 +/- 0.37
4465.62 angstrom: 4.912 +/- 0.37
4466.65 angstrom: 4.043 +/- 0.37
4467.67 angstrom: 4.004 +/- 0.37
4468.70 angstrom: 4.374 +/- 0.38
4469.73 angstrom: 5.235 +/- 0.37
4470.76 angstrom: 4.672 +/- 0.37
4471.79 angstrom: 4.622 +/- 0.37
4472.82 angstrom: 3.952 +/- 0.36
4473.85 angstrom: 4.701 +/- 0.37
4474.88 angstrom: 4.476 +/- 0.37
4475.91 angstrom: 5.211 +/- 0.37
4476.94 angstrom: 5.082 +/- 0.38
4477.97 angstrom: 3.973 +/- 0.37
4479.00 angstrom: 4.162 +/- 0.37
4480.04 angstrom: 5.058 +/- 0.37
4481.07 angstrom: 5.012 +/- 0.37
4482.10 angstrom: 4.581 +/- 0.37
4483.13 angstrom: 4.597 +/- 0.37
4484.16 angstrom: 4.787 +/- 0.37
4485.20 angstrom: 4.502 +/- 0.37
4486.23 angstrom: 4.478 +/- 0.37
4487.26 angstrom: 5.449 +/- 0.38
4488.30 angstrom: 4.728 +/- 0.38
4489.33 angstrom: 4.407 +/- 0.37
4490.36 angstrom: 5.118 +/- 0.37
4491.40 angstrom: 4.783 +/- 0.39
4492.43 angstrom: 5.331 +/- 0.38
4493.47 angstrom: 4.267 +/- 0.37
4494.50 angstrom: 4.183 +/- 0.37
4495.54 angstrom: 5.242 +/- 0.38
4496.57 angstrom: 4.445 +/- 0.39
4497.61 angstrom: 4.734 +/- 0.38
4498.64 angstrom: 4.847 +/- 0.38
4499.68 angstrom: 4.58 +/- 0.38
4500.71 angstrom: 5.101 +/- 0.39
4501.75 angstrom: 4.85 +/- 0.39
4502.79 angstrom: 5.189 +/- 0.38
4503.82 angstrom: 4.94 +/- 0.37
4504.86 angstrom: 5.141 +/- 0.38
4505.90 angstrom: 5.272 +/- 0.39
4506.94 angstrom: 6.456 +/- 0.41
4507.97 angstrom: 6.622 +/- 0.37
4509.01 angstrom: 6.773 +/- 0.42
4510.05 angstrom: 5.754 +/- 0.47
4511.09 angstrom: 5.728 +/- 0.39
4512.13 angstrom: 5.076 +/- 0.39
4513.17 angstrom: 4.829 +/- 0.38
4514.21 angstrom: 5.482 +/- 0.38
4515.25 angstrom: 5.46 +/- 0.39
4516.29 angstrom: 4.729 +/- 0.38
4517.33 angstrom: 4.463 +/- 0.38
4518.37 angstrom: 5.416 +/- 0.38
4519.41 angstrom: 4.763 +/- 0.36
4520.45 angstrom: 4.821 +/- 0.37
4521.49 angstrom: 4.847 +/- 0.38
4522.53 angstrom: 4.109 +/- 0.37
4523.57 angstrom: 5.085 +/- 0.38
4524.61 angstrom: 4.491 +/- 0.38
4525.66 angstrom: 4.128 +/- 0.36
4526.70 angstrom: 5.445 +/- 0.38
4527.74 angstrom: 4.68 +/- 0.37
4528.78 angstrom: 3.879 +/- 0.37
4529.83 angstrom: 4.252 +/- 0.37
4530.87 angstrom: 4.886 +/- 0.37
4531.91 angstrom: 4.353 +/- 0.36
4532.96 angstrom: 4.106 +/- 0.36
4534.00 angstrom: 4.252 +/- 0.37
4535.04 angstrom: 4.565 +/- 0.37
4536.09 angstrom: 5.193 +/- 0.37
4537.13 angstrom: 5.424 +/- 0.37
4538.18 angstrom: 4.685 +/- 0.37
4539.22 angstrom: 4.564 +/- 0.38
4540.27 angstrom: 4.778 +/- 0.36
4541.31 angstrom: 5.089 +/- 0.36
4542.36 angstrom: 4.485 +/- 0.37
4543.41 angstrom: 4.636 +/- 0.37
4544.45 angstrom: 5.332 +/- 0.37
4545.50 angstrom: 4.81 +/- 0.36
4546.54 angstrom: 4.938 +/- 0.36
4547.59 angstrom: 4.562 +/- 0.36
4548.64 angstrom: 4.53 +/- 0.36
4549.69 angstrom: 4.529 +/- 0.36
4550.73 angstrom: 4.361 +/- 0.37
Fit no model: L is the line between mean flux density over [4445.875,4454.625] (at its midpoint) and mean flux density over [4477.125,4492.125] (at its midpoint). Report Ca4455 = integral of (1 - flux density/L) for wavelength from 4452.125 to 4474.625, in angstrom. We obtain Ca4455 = 1.1 angstrom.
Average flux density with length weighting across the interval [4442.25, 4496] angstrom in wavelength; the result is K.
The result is 4.57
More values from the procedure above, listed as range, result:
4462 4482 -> 4.58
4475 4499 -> 4.73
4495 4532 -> 5.03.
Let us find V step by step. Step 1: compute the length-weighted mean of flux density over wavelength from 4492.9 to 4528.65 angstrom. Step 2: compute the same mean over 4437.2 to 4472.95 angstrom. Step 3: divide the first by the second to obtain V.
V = 1.13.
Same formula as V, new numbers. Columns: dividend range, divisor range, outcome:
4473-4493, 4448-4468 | 1.08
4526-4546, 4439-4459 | 1.05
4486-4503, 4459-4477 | 1.06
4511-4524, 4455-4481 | 1.11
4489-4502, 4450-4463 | 1.08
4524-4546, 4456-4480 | 1.04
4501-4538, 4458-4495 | 1.09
